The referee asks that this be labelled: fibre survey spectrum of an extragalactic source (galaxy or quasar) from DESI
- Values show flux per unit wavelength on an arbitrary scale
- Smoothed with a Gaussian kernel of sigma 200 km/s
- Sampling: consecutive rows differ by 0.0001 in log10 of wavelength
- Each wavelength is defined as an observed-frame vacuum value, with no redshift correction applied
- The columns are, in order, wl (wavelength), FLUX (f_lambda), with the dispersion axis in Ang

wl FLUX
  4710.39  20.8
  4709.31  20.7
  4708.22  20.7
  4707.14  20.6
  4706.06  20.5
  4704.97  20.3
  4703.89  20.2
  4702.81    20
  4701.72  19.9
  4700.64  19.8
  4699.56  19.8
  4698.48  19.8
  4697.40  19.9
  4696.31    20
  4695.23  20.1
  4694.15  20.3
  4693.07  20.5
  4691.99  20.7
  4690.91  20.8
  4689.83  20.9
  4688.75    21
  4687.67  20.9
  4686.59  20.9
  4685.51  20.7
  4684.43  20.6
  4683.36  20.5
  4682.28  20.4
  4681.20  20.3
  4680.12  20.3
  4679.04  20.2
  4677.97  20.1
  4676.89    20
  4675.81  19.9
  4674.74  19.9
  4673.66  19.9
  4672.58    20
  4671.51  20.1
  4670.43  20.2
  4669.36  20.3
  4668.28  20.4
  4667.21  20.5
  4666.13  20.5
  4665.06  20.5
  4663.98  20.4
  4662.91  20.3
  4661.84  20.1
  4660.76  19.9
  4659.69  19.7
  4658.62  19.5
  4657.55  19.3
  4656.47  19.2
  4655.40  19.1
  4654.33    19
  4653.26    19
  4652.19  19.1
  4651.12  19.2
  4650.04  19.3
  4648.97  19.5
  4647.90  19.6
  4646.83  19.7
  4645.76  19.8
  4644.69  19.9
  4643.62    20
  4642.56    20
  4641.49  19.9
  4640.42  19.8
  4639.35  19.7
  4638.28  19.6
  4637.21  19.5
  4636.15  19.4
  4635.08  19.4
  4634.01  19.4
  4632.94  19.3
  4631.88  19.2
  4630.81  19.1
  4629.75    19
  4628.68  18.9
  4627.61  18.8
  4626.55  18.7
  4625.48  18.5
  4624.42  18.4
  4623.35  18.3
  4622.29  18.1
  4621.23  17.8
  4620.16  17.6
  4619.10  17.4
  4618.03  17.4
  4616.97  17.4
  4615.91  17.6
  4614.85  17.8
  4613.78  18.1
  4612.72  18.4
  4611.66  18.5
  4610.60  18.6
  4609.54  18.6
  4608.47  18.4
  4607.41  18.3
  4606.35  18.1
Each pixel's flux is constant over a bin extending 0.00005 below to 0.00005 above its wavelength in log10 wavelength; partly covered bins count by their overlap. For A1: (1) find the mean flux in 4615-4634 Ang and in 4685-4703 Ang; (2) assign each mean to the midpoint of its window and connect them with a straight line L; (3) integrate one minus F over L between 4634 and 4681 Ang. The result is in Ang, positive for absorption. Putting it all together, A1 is -1.2 Ang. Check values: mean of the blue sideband 18.3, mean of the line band 19.8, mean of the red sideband 20.4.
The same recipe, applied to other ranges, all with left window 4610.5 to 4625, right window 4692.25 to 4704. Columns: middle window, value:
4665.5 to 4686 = -0.8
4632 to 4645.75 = -0.9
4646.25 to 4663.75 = -0.5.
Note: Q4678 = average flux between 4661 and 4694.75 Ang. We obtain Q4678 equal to 20.4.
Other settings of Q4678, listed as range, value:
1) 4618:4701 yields 19.7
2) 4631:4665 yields 19.6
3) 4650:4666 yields 19.6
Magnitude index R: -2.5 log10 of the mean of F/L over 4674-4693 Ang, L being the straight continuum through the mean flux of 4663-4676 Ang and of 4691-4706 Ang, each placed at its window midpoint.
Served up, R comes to -0.02 mag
